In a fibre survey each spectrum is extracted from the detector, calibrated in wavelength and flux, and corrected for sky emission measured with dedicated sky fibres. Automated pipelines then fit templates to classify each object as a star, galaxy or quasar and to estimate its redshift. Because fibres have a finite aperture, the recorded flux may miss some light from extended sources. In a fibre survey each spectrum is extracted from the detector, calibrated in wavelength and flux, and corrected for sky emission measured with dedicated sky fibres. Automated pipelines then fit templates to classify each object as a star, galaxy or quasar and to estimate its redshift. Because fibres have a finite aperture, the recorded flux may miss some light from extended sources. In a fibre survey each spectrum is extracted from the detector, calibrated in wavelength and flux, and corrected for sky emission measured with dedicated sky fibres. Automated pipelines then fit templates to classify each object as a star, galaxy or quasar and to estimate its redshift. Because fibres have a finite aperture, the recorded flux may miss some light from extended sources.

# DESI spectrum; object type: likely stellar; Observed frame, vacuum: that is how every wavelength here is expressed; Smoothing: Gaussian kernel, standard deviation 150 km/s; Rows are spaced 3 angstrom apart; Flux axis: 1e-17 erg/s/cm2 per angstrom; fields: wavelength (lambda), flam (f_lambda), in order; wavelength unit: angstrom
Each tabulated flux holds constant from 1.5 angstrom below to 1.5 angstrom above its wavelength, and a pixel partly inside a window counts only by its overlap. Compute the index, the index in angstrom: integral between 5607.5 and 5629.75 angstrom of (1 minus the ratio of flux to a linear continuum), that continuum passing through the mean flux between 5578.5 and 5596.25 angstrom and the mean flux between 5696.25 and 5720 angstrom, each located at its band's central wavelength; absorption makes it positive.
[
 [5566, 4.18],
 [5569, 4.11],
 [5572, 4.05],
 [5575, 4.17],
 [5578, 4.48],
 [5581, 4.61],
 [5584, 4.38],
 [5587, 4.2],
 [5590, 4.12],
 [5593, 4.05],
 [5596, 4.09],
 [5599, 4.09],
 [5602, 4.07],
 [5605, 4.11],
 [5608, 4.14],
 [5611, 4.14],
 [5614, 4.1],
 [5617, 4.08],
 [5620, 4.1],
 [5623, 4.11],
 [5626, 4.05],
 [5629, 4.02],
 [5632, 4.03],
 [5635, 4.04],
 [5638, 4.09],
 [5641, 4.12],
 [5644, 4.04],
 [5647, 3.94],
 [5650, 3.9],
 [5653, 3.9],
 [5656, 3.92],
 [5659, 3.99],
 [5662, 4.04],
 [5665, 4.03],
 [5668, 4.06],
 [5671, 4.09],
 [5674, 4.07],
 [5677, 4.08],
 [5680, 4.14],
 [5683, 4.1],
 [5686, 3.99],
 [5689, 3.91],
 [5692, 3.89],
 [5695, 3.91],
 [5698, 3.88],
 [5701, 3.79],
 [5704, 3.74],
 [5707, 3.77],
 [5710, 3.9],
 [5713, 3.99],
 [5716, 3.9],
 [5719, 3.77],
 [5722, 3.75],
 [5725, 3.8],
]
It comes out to 0.3 angstrom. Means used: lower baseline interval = 4.27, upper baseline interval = 3.84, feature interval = 4.09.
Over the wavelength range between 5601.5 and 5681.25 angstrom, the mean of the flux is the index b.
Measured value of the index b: 4.05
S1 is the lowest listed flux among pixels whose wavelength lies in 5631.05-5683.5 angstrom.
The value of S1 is 3.9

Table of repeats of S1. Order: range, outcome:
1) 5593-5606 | 4.05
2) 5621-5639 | 4.02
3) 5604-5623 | 4.08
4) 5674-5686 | 3.99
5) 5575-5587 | 4.17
